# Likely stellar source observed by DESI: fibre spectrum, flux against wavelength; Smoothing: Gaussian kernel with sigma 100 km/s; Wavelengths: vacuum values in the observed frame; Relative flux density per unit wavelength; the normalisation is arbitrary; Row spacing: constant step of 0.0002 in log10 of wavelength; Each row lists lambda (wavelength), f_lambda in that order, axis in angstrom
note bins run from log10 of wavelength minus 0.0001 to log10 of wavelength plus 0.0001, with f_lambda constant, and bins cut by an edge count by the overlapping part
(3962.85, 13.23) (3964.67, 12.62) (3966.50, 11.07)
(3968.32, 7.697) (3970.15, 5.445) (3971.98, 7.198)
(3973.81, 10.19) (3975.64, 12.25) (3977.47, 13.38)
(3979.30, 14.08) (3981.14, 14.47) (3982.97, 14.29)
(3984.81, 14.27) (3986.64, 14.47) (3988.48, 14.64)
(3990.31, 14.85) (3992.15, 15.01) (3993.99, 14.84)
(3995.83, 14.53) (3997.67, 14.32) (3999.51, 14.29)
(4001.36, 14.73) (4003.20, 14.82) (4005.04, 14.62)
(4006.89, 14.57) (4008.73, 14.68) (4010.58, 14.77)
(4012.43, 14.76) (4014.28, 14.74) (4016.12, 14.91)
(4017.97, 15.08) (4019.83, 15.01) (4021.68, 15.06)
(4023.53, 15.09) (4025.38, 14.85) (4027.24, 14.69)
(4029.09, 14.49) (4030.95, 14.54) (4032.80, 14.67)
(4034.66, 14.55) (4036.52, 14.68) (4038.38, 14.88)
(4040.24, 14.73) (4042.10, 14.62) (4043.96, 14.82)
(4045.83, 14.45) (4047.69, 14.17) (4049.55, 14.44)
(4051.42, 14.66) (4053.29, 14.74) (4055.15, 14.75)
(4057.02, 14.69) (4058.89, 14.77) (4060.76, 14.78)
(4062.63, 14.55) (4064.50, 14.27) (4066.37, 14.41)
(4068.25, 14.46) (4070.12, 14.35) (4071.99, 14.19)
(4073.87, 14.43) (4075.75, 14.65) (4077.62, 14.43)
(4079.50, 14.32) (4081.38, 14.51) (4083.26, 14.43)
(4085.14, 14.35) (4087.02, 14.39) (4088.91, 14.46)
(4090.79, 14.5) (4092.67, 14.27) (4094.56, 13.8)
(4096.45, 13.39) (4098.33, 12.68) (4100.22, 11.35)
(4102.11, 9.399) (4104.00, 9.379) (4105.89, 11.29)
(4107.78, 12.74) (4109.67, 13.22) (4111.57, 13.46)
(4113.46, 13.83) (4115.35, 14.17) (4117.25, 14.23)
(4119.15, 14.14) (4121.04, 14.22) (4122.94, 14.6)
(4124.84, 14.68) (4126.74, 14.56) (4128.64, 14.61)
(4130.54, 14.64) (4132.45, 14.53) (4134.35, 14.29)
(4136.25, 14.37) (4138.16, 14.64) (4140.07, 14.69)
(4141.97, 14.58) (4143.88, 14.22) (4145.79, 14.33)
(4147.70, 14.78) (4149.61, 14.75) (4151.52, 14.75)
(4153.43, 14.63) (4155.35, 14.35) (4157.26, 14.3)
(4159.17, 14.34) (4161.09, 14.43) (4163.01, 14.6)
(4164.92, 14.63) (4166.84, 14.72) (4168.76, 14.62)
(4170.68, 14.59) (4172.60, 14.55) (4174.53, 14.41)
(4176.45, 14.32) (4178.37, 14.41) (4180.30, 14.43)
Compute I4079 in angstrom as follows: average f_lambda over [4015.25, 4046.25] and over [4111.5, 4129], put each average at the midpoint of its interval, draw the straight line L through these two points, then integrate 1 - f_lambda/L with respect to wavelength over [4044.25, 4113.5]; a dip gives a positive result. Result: 3.34 angstrom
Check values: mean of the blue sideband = 14.8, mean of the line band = 13.8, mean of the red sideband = 14.3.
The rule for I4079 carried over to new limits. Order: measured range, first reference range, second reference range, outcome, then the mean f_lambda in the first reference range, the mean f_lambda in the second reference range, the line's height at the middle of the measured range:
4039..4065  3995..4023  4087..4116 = -1.4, 14.7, 12.8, 13.8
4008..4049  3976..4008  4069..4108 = -2.0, 14.4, 13.4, 14.1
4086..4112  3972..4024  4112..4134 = 2.9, 14.3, 14.4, 14.3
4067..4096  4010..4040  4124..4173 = 0.7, 14.8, 14.5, 14.7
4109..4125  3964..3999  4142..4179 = 0.0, 12.6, 14.5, 14.1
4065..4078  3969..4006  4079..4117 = -1.2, 13.3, 13.2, 13.2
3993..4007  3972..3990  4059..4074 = -1.1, 13.3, 14.4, 13.5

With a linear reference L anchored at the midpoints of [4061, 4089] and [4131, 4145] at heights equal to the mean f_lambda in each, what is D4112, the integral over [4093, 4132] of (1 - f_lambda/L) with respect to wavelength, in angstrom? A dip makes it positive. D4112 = 3.23 angstrom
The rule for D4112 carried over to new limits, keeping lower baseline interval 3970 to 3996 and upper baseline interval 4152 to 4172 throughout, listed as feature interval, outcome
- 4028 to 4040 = -1.0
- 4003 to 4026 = -2.6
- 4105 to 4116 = 0.8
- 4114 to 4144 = -0.4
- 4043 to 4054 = -0.7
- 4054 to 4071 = -1.0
